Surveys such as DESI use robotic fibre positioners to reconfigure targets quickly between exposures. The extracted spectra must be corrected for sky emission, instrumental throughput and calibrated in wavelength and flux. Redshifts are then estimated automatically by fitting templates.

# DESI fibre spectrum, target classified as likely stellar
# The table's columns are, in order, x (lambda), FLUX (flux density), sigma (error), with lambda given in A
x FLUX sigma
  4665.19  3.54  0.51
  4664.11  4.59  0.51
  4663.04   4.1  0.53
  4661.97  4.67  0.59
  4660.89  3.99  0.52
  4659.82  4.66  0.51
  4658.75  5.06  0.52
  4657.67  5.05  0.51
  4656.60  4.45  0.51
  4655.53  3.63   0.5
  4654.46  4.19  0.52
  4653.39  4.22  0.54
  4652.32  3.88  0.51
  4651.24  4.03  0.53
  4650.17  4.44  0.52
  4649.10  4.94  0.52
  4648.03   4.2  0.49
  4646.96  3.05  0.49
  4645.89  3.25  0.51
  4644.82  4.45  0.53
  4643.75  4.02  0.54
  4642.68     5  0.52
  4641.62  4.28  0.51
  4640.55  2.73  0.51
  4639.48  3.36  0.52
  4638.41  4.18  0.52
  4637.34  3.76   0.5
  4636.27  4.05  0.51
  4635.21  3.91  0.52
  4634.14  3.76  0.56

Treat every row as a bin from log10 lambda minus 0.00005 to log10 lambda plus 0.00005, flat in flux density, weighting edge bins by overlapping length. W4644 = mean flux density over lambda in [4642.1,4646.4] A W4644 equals 4.19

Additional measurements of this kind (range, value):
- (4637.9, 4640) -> 3.76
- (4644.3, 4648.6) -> 3.74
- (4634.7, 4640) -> 3.85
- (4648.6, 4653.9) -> 4.29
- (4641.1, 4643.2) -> 4.66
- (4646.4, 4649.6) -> 4.05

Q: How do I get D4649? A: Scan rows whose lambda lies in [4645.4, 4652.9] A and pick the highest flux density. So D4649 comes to 4.94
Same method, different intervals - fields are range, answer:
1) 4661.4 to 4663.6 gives 4.67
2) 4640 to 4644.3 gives 5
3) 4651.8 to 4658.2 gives 5.05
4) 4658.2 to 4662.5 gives 5.06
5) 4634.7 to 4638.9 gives 4.18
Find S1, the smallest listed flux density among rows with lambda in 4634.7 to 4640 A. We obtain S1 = 3.36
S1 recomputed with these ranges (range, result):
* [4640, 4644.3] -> 2.73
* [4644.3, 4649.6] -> 3.05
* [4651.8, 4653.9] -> 3.88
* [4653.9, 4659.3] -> 3.63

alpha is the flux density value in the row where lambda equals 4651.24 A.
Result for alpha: 4.03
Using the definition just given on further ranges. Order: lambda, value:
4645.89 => 3.25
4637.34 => 3.76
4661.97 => 4.67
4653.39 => 4.22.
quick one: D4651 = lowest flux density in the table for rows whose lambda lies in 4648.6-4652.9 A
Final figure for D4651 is 3.88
